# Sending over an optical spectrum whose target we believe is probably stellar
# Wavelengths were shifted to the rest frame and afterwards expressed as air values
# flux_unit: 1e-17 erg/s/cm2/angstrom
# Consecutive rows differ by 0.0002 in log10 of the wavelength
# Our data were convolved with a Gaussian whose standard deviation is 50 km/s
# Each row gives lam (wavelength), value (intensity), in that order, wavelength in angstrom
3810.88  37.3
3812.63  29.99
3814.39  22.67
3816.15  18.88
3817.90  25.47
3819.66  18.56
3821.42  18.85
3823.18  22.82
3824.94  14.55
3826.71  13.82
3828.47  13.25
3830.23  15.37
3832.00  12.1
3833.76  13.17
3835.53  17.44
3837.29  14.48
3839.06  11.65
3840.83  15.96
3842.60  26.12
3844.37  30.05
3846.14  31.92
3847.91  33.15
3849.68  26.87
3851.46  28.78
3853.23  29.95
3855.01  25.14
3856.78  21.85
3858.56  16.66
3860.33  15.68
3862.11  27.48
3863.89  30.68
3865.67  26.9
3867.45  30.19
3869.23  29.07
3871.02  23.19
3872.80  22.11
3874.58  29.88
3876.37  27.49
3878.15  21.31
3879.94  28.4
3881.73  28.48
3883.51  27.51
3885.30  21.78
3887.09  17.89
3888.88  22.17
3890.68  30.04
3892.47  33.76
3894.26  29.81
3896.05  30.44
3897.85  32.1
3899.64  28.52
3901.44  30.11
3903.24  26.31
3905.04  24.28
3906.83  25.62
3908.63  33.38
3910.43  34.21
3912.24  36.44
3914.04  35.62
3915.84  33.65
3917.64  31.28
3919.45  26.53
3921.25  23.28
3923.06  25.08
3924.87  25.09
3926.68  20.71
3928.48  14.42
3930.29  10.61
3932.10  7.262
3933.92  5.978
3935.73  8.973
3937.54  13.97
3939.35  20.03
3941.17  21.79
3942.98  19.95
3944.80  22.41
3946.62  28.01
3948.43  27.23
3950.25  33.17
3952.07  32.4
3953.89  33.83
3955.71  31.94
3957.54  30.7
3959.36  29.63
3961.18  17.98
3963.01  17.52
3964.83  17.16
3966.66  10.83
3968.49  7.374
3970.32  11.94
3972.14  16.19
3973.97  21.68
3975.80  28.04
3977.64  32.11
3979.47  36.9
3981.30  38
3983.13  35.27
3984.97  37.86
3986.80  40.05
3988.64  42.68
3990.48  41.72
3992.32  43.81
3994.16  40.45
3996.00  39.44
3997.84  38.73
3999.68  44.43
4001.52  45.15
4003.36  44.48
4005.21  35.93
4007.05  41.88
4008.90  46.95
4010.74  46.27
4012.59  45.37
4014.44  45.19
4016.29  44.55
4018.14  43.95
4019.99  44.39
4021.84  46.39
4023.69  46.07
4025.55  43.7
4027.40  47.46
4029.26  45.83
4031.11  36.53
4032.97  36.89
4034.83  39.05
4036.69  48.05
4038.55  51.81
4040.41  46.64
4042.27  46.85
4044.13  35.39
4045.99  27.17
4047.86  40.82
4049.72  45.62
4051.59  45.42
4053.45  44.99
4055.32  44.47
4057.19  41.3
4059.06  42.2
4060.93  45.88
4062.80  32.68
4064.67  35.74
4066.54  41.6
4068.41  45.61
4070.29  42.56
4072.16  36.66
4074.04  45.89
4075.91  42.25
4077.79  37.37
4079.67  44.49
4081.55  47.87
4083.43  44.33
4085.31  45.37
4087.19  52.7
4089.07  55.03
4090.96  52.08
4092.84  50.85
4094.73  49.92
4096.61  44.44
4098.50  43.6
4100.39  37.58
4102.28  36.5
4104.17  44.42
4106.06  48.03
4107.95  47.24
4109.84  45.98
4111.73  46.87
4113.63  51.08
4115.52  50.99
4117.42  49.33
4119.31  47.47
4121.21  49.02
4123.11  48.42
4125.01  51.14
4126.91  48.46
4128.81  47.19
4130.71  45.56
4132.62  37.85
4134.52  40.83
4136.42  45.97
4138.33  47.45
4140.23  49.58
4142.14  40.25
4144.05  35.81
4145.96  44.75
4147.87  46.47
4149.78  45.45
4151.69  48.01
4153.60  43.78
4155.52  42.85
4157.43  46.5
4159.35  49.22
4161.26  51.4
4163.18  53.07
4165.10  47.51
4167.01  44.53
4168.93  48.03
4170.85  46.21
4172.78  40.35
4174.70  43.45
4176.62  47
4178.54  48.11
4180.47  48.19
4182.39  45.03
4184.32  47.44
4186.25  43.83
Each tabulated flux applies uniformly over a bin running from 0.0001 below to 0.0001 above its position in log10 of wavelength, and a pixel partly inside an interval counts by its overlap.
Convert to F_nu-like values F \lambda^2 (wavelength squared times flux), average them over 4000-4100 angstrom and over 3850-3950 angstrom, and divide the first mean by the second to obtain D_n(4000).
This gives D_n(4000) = 1.90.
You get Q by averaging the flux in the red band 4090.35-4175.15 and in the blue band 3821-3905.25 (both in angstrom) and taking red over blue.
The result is 1.92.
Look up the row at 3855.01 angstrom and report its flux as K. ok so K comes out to 25.14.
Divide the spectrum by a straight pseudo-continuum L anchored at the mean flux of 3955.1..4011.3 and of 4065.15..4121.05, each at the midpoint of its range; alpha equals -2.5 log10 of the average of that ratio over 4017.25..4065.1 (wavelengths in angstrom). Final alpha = -0.08 mag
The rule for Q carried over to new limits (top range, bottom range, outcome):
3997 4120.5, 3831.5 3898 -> 1.78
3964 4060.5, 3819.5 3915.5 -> 1.56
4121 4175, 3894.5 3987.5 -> 1.82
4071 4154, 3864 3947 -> 1.84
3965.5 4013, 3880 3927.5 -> 1.24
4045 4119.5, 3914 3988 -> 1.85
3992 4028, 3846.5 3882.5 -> 1.67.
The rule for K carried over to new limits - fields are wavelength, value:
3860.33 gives 15.68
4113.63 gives 51.08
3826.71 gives 13.82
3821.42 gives 18.85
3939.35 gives 20.03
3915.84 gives 33.65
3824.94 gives 14.55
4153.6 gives 43.78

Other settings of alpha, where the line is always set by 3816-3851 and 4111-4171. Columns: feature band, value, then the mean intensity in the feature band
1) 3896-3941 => 0.13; 24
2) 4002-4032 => -0.23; 44.1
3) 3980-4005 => -0.21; 40.7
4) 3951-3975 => 0.39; 21.6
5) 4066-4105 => -0.08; 44.8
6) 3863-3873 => -0.20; 27.4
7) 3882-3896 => -0.08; 26.5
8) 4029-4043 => -0.17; 43.8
